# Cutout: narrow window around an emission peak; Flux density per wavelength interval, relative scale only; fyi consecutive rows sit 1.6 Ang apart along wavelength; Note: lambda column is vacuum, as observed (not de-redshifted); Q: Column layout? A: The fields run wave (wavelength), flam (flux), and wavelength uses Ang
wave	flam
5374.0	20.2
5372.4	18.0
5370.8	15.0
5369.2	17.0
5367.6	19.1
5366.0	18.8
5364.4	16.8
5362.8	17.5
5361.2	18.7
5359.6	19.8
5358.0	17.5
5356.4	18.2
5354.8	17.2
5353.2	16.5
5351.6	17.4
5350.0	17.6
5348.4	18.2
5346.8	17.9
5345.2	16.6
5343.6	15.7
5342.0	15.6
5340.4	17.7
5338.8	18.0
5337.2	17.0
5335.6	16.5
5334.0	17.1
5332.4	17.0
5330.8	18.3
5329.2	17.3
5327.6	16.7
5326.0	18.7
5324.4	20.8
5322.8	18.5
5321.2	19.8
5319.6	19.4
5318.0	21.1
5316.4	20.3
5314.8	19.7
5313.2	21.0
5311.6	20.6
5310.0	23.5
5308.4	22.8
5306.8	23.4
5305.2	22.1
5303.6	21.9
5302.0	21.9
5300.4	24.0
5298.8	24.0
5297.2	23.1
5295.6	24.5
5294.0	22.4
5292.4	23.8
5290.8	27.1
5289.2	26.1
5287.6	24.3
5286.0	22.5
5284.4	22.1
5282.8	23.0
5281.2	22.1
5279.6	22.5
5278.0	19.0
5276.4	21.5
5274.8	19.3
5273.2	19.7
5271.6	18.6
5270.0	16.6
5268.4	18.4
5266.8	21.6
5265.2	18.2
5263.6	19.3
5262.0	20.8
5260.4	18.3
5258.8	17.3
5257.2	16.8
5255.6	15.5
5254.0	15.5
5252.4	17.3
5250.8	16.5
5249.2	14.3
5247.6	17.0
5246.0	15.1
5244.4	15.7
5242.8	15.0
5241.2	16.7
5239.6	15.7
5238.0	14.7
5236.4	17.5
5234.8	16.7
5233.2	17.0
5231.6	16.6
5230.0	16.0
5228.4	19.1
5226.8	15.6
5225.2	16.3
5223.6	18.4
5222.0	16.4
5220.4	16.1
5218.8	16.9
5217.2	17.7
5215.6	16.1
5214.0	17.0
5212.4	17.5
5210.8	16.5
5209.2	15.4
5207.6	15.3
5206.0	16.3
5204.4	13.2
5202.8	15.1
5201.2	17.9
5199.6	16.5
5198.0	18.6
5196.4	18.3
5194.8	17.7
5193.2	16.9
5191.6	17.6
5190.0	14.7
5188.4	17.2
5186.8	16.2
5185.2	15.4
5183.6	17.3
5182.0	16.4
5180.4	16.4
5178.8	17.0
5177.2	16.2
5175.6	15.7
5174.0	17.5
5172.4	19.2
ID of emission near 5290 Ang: H-gamma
